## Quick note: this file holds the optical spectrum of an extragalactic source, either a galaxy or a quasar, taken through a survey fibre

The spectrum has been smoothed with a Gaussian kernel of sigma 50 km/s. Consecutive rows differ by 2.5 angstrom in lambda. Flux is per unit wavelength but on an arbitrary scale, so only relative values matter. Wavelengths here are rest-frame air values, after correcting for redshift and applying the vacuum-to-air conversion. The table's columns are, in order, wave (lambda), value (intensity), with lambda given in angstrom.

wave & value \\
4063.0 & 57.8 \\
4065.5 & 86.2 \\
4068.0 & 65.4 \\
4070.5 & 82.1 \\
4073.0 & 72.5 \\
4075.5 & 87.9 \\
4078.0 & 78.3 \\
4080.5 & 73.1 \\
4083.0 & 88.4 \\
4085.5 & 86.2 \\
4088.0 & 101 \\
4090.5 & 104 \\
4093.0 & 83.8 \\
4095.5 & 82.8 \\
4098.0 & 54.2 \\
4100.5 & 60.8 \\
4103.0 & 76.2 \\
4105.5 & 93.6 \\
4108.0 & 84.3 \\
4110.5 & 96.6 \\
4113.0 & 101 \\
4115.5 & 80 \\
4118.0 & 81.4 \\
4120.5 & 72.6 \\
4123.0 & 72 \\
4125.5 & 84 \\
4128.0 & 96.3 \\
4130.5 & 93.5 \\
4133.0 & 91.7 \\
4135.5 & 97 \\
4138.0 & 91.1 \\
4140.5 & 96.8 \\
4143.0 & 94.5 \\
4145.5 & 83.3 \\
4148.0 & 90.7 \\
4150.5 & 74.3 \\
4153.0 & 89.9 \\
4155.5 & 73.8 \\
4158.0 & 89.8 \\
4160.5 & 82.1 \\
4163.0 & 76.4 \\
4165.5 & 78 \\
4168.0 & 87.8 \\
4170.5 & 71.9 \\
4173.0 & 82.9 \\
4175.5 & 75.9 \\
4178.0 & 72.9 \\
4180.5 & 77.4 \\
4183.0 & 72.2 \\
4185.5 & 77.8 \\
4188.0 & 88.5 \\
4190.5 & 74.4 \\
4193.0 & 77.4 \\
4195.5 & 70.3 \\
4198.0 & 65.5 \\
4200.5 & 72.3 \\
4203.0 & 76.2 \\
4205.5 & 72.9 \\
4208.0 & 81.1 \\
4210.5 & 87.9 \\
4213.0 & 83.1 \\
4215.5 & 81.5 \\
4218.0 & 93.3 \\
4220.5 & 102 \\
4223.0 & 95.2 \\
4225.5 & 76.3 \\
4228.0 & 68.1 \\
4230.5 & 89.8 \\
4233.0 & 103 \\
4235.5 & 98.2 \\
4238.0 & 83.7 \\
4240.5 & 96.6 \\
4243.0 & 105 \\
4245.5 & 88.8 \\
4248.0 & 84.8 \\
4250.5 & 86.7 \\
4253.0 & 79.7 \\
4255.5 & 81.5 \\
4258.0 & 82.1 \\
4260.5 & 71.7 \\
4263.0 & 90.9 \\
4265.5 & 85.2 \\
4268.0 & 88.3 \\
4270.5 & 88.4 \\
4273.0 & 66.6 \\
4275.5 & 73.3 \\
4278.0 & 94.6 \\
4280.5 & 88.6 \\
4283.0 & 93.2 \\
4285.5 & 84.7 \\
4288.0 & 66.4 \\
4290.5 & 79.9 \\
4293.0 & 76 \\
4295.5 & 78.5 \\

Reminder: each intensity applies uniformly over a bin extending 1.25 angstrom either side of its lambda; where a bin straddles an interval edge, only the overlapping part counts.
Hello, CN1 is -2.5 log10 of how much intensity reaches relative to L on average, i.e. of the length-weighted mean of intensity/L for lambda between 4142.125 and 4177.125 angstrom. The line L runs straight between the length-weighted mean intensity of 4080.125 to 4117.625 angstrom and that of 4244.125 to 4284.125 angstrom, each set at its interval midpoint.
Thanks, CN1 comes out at 0.03 mag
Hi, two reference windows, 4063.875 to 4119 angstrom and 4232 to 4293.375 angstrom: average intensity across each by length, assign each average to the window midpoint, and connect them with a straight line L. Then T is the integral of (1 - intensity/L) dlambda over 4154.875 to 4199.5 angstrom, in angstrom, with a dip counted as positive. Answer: 3.5 angstrom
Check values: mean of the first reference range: 82.6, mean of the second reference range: 85.6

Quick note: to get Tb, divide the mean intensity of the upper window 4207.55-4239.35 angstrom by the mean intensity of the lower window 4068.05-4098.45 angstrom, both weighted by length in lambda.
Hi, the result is 1.06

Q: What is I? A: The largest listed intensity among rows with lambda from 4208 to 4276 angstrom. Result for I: 105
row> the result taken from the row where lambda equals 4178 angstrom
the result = 72.9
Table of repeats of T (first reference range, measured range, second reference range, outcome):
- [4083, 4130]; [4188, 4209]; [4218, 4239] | 3.3 angstrom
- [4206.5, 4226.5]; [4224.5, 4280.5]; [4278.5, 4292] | -0.3 angstrom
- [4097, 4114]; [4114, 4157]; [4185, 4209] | -3.8 angstrom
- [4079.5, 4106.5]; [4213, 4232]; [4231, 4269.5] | 0.2 angstrom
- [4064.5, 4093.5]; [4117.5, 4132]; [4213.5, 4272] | 0.3 angstrom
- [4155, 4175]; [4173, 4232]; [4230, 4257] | 3.8 angstrom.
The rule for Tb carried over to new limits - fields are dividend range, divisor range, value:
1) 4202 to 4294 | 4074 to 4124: 1.03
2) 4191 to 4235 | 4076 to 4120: 0.98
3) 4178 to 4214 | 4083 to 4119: 0.90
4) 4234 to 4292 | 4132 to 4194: 1.03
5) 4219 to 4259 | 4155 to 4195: 1.13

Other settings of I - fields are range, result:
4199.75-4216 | 87.9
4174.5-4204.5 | 88.5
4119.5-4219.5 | 97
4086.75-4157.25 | 104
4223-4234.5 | 103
